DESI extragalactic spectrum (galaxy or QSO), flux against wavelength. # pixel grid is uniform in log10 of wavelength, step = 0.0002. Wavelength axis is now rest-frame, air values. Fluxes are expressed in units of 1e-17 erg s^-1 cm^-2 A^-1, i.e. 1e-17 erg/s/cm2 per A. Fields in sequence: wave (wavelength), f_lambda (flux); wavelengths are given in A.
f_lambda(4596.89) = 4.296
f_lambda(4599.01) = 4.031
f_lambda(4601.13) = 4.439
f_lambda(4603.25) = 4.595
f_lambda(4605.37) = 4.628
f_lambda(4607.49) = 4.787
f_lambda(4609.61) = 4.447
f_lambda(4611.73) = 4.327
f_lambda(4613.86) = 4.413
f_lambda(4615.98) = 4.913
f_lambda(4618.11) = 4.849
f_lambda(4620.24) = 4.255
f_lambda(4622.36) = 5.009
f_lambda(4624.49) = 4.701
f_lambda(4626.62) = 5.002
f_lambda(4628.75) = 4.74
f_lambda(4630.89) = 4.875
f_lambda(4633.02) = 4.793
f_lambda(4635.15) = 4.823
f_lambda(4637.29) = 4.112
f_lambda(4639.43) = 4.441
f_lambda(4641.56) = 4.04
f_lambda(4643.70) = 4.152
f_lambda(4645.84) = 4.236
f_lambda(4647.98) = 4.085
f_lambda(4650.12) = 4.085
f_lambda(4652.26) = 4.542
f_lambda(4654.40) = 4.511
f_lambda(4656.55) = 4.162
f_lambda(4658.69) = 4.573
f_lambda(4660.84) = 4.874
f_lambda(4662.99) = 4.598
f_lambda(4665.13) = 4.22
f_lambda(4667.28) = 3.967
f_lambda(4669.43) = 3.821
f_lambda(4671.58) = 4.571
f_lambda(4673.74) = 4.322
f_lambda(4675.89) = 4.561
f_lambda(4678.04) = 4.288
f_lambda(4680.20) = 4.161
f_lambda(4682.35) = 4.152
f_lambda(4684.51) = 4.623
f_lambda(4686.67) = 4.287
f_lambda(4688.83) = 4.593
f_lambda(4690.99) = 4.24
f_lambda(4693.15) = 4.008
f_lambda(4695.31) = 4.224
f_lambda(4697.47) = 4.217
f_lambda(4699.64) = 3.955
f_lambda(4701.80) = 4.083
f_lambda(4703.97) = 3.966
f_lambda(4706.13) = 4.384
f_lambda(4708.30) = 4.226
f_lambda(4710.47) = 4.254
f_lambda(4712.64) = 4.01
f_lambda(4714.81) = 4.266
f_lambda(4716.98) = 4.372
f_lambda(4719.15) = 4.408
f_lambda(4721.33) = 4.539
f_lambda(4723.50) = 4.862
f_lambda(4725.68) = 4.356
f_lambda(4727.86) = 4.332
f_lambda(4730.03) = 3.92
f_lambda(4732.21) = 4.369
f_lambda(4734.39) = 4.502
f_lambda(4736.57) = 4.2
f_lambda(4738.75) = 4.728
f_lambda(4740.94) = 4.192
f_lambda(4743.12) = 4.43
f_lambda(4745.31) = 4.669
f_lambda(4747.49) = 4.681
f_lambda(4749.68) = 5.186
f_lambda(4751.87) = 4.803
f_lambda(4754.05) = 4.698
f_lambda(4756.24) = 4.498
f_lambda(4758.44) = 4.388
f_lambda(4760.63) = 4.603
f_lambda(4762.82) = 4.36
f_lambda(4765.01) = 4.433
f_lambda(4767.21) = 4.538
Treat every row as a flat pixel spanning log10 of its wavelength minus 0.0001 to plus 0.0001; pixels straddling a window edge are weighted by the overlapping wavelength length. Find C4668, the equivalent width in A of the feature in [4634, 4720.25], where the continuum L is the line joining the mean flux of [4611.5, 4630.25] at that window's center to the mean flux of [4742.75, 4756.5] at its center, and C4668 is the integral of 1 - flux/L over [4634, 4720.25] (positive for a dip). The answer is 8.0 A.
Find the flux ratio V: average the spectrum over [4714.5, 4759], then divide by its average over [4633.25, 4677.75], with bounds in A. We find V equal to 1.04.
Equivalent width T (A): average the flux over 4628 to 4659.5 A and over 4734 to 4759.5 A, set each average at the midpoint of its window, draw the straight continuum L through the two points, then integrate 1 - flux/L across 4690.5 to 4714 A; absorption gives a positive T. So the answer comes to 1.90 A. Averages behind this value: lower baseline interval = 4.41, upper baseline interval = 4.58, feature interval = 4.14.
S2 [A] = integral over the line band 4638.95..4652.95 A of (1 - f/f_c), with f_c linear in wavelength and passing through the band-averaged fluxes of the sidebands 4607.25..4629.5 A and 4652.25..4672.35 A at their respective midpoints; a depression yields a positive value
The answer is 0.9 A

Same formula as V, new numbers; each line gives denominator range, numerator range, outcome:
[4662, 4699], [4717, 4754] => 1.05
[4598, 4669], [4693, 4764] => 0.98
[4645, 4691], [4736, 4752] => 1.06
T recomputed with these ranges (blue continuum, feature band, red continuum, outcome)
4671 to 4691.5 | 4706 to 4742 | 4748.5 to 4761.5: 1.7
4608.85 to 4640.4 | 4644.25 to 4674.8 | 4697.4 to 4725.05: 1.2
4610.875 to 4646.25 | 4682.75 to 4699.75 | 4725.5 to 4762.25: 1.0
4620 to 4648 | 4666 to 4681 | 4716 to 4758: 1.0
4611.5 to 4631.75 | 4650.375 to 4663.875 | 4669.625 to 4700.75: -0.1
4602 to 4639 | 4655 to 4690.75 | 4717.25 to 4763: 1.8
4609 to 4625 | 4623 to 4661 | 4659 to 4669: 0.1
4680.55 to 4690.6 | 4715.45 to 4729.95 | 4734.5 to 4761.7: 0.2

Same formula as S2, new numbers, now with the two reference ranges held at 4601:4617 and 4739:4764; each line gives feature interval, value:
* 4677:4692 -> 0.8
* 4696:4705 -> 1.0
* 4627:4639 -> -0.2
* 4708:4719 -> 0.8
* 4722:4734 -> 0.6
